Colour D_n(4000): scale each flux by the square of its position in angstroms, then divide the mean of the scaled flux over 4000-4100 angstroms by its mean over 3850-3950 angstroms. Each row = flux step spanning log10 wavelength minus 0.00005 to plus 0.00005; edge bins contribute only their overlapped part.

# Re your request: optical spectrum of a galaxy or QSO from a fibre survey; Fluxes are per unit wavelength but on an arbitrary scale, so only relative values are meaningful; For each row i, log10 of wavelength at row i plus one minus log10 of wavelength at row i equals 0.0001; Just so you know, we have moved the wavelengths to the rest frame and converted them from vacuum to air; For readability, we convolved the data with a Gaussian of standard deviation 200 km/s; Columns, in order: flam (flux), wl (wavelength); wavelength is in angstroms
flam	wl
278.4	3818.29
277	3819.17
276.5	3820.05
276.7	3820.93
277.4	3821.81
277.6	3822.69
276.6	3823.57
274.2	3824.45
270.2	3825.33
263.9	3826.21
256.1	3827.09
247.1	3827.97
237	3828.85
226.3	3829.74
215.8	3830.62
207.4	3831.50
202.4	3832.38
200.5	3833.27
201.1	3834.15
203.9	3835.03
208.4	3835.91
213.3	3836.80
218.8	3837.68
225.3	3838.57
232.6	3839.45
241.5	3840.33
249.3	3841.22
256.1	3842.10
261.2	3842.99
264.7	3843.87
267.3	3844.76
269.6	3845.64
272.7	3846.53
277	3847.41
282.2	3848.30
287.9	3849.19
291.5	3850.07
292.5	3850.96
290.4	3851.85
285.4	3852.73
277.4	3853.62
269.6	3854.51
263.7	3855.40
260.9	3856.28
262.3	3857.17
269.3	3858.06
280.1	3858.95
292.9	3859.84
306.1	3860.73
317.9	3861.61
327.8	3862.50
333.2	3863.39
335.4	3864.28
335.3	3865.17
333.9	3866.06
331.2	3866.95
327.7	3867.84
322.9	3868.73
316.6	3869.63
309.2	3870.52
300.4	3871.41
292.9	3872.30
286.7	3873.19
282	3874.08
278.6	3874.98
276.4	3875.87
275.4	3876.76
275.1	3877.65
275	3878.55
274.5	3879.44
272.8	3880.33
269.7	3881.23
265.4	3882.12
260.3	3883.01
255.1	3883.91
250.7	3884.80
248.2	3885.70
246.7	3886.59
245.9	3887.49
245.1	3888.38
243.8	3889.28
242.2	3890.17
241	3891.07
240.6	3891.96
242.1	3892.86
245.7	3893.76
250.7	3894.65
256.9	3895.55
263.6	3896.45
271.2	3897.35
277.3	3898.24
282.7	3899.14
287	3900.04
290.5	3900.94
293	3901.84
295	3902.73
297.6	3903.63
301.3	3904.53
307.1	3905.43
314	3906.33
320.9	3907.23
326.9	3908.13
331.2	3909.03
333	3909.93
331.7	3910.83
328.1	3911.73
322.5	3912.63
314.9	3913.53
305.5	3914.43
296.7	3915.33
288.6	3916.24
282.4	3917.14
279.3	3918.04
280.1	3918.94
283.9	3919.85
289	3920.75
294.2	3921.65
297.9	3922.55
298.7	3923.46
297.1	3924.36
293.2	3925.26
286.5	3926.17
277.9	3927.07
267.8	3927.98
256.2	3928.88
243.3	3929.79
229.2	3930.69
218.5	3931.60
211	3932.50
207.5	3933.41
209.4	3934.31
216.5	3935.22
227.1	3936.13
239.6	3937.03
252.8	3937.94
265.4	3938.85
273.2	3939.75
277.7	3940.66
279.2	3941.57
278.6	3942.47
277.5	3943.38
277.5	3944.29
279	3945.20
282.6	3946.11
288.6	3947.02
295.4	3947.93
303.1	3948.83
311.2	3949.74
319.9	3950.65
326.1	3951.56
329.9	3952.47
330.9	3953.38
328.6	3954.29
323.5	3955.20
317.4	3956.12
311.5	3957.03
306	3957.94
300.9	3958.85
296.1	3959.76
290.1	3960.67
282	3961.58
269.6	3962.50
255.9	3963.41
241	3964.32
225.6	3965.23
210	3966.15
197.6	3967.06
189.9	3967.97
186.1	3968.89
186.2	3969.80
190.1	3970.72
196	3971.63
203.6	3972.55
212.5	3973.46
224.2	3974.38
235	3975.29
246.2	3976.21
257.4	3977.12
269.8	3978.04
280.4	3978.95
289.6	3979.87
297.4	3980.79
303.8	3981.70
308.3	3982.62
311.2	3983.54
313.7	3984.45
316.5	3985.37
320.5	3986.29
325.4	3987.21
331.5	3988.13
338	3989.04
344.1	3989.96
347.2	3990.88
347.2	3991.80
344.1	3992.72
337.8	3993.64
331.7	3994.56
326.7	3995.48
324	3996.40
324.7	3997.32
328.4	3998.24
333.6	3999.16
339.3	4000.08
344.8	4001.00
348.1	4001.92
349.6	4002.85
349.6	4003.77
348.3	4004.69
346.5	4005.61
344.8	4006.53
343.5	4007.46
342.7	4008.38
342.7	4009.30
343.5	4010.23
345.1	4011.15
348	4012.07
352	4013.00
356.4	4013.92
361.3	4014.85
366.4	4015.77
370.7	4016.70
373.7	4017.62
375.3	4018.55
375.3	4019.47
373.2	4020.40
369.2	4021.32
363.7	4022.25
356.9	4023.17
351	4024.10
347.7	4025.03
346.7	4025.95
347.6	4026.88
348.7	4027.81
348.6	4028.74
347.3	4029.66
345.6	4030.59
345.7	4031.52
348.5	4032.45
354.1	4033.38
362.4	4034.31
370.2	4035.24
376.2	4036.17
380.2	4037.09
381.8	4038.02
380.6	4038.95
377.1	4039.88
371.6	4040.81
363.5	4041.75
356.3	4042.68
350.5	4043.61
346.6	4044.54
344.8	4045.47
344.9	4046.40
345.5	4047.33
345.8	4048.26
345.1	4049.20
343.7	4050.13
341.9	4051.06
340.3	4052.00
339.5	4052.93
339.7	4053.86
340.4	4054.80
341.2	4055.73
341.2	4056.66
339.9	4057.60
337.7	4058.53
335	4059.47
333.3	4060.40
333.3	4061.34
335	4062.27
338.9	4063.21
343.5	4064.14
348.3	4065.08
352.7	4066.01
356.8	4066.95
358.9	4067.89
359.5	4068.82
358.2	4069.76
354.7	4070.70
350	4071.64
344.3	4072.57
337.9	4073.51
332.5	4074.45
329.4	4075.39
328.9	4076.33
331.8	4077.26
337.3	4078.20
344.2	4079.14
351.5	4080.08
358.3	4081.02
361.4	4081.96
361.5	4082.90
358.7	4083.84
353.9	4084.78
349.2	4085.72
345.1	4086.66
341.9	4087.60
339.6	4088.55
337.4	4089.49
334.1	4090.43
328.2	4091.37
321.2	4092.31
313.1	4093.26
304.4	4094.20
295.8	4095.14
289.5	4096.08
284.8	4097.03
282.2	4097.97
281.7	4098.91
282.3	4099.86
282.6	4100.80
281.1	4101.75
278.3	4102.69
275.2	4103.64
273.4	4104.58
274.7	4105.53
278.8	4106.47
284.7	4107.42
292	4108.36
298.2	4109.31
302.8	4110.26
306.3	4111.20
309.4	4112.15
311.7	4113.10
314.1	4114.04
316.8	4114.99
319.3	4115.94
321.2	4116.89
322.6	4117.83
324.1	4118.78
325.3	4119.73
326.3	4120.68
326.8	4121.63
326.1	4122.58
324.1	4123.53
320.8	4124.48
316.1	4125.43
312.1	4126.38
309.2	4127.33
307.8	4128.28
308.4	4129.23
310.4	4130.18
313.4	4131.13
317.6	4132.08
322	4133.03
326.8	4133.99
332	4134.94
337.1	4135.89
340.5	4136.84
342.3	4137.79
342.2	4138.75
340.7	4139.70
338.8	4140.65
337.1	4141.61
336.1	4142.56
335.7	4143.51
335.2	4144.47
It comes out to 1.33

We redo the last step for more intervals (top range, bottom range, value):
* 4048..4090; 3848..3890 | 1.34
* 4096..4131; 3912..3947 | 1.23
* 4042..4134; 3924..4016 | 1.19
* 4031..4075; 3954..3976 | 1.47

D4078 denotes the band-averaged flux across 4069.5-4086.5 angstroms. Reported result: 347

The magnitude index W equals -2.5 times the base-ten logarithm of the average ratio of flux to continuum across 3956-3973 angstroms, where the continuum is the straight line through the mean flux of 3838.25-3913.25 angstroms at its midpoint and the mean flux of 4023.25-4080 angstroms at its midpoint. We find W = 0.28 mag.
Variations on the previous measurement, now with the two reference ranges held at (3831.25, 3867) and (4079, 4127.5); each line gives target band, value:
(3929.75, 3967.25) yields 0.05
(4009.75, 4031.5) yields -0.19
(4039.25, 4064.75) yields -0.13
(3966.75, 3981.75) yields 0.25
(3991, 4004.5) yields -0.15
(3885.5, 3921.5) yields -0.02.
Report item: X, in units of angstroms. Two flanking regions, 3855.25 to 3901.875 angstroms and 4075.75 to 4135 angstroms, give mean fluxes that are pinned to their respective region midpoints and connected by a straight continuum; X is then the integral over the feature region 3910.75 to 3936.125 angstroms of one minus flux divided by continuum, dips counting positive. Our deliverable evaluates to 1.2 angstroms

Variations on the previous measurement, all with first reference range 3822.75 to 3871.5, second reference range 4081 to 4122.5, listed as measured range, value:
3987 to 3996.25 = -1.4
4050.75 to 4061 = -1.1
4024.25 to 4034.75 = -1.7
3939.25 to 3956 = -0.7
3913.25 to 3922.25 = -0.3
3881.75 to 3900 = 1.5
